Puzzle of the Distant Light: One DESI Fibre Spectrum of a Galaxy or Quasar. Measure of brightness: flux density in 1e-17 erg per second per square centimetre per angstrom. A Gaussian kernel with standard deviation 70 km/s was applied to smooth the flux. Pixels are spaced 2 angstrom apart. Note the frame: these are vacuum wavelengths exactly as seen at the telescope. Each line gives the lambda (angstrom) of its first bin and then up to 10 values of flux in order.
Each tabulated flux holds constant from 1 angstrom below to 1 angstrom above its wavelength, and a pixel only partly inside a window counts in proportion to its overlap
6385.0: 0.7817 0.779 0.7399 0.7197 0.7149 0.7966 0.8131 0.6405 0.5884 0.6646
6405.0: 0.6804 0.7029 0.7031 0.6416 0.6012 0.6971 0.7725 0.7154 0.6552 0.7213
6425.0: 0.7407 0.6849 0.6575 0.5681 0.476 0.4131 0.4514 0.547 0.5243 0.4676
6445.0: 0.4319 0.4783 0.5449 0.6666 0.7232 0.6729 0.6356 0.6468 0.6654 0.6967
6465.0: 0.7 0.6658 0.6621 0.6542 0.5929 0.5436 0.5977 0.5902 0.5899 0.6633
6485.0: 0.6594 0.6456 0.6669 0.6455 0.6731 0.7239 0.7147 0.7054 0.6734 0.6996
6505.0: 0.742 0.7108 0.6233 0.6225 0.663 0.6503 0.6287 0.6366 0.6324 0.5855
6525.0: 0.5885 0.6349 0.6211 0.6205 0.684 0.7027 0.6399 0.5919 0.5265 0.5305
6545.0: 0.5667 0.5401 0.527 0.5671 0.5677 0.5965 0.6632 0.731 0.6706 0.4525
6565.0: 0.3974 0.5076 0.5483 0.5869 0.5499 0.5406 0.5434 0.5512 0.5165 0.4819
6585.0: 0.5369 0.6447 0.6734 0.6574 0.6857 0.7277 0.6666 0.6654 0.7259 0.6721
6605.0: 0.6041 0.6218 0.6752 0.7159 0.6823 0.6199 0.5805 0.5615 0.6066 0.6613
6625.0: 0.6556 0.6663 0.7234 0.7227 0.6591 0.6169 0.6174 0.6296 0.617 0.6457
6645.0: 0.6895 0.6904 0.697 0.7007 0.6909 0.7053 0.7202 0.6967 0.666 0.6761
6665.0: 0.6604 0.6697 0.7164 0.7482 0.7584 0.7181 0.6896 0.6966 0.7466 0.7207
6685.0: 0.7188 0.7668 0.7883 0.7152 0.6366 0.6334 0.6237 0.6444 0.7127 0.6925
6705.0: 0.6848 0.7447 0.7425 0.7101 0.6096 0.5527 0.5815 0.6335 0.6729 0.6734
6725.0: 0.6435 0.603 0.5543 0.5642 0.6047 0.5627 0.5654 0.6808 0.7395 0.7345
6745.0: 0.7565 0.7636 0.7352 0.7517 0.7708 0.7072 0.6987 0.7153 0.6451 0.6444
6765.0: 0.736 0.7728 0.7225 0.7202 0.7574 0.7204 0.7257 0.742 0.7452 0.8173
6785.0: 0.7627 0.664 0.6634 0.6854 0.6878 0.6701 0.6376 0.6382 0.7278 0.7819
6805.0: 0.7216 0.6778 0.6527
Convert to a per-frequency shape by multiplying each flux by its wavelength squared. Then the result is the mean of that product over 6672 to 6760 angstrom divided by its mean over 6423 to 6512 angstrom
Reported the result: 1.2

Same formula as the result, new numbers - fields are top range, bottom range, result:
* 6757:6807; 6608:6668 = 1.12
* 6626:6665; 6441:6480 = 1.17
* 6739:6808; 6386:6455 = 1.25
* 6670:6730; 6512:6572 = 1.20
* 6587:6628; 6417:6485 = 1.13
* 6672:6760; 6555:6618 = 1.16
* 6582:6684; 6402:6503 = 1.12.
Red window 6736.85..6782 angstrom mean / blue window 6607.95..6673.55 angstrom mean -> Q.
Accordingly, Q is 1.1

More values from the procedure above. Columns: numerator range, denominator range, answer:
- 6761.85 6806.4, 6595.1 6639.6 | 1.09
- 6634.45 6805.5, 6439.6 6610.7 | 1.12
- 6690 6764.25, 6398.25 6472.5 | 1.07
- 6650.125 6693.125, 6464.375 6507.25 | 1.08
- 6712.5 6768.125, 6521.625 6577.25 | 1.15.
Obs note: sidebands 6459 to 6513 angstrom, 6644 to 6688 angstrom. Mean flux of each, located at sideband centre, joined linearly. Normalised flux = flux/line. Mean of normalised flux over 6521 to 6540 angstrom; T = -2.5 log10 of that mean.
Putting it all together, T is 0.07 mag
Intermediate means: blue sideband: 0.659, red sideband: 0.707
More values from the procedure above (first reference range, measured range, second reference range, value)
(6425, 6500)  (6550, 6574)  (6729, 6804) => 0.13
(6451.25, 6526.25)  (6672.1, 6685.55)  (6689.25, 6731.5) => -0.11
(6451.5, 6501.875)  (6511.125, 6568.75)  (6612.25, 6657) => 0.10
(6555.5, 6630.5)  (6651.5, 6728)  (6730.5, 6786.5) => -0.02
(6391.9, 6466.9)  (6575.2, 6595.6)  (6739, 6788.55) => 0.14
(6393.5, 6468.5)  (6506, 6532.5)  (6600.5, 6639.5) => 0.01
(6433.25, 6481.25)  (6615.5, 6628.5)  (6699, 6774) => 0.03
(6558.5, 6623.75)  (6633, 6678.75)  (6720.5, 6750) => -0.09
